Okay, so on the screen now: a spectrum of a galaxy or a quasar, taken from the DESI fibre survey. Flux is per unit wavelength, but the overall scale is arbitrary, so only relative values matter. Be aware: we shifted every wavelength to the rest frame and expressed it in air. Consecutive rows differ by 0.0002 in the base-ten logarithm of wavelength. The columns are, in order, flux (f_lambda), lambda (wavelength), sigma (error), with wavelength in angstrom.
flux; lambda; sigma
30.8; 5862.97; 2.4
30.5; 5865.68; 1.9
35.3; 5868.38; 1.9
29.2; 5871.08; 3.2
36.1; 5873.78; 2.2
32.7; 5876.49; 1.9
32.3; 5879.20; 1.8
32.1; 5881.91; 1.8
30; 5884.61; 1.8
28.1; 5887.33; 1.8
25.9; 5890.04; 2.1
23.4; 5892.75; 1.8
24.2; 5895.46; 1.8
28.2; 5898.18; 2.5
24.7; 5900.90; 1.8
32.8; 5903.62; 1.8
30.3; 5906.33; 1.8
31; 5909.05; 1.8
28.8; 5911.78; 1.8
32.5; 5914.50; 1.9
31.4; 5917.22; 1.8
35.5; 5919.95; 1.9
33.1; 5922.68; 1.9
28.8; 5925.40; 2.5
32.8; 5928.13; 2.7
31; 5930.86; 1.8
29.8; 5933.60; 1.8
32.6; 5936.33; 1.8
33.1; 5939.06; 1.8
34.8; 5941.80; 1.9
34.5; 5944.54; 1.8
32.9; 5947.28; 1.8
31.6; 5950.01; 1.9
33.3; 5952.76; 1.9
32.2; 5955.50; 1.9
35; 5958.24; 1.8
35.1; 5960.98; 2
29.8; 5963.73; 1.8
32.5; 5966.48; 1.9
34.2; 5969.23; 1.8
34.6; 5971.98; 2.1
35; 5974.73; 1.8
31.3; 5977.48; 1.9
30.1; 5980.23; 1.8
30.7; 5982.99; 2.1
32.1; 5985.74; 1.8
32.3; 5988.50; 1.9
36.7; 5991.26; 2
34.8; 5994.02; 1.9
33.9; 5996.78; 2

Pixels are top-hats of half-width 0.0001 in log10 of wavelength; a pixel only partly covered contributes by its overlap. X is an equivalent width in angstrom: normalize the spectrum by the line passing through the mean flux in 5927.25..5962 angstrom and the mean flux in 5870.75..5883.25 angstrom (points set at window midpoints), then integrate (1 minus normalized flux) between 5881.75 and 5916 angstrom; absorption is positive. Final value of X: 4.5 angstrom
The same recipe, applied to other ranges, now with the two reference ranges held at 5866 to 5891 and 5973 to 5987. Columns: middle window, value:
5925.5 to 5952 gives -0.60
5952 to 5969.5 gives -0.70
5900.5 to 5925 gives 0.20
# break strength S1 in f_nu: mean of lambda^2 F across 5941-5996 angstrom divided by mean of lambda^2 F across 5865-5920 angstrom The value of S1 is 1.13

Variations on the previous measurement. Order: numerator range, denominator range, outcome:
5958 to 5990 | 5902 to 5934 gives 1.06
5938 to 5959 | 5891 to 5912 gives 1.22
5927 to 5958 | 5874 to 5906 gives 1.15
